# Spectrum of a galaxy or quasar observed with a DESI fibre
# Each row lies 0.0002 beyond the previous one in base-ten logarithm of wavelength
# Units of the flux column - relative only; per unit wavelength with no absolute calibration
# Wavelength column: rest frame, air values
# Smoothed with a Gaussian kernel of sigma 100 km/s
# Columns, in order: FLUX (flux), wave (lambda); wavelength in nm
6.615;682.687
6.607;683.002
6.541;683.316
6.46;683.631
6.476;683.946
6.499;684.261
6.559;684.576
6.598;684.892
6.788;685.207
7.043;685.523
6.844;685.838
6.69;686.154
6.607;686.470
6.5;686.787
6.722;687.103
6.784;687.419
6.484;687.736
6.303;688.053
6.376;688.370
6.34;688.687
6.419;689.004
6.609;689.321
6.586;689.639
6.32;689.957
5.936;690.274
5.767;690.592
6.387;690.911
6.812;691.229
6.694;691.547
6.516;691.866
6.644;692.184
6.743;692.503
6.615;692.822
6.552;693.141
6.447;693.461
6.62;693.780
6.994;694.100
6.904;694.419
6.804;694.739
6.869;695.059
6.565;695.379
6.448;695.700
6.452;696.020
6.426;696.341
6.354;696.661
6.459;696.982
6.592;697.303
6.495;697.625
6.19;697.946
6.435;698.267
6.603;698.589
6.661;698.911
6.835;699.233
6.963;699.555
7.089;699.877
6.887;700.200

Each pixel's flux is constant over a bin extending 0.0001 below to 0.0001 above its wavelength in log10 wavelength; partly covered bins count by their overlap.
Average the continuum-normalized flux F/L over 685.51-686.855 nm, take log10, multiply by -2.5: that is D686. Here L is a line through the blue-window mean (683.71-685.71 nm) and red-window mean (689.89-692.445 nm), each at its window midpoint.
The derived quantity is -0.02 mag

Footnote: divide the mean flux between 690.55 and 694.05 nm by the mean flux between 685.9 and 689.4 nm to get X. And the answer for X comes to 1.0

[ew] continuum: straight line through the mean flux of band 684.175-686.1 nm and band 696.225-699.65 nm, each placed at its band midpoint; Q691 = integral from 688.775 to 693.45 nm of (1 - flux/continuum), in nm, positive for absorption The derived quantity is 0.12 nm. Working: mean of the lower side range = 6.73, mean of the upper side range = 6.54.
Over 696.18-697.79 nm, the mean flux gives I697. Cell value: 6.46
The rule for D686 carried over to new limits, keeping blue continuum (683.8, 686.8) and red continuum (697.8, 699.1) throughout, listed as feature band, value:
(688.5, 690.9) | 0.05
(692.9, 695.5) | -0.03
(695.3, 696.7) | 0.01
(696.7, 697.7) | 0.00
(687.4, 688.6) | 0.03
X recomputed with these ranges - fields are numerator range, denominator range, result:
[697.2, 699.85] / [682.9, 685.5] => 1.00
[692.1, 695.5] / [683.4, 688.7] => 1.02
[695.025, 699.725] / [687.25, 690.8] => 1.03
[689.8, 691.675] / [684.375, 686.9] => 0.94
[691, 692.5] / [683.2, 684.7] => 1.02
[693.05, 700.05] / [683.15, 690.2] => 1.01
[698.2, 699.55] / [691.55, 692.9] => 1.01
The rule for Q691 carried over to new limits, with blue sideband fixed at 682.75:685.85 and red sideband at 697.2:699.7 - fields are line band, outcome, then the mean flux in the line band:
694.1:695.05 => -0.04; 6.88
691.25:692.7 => -0.01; 6.67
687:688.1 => 0.00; 6.59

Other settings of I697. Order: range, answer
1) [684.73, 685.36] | 6.69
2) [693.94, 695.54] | 6.83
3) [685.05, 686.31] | 6.84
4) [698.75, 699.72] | 6.82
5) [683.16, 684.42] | 6.49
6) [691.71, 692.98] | 6.63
